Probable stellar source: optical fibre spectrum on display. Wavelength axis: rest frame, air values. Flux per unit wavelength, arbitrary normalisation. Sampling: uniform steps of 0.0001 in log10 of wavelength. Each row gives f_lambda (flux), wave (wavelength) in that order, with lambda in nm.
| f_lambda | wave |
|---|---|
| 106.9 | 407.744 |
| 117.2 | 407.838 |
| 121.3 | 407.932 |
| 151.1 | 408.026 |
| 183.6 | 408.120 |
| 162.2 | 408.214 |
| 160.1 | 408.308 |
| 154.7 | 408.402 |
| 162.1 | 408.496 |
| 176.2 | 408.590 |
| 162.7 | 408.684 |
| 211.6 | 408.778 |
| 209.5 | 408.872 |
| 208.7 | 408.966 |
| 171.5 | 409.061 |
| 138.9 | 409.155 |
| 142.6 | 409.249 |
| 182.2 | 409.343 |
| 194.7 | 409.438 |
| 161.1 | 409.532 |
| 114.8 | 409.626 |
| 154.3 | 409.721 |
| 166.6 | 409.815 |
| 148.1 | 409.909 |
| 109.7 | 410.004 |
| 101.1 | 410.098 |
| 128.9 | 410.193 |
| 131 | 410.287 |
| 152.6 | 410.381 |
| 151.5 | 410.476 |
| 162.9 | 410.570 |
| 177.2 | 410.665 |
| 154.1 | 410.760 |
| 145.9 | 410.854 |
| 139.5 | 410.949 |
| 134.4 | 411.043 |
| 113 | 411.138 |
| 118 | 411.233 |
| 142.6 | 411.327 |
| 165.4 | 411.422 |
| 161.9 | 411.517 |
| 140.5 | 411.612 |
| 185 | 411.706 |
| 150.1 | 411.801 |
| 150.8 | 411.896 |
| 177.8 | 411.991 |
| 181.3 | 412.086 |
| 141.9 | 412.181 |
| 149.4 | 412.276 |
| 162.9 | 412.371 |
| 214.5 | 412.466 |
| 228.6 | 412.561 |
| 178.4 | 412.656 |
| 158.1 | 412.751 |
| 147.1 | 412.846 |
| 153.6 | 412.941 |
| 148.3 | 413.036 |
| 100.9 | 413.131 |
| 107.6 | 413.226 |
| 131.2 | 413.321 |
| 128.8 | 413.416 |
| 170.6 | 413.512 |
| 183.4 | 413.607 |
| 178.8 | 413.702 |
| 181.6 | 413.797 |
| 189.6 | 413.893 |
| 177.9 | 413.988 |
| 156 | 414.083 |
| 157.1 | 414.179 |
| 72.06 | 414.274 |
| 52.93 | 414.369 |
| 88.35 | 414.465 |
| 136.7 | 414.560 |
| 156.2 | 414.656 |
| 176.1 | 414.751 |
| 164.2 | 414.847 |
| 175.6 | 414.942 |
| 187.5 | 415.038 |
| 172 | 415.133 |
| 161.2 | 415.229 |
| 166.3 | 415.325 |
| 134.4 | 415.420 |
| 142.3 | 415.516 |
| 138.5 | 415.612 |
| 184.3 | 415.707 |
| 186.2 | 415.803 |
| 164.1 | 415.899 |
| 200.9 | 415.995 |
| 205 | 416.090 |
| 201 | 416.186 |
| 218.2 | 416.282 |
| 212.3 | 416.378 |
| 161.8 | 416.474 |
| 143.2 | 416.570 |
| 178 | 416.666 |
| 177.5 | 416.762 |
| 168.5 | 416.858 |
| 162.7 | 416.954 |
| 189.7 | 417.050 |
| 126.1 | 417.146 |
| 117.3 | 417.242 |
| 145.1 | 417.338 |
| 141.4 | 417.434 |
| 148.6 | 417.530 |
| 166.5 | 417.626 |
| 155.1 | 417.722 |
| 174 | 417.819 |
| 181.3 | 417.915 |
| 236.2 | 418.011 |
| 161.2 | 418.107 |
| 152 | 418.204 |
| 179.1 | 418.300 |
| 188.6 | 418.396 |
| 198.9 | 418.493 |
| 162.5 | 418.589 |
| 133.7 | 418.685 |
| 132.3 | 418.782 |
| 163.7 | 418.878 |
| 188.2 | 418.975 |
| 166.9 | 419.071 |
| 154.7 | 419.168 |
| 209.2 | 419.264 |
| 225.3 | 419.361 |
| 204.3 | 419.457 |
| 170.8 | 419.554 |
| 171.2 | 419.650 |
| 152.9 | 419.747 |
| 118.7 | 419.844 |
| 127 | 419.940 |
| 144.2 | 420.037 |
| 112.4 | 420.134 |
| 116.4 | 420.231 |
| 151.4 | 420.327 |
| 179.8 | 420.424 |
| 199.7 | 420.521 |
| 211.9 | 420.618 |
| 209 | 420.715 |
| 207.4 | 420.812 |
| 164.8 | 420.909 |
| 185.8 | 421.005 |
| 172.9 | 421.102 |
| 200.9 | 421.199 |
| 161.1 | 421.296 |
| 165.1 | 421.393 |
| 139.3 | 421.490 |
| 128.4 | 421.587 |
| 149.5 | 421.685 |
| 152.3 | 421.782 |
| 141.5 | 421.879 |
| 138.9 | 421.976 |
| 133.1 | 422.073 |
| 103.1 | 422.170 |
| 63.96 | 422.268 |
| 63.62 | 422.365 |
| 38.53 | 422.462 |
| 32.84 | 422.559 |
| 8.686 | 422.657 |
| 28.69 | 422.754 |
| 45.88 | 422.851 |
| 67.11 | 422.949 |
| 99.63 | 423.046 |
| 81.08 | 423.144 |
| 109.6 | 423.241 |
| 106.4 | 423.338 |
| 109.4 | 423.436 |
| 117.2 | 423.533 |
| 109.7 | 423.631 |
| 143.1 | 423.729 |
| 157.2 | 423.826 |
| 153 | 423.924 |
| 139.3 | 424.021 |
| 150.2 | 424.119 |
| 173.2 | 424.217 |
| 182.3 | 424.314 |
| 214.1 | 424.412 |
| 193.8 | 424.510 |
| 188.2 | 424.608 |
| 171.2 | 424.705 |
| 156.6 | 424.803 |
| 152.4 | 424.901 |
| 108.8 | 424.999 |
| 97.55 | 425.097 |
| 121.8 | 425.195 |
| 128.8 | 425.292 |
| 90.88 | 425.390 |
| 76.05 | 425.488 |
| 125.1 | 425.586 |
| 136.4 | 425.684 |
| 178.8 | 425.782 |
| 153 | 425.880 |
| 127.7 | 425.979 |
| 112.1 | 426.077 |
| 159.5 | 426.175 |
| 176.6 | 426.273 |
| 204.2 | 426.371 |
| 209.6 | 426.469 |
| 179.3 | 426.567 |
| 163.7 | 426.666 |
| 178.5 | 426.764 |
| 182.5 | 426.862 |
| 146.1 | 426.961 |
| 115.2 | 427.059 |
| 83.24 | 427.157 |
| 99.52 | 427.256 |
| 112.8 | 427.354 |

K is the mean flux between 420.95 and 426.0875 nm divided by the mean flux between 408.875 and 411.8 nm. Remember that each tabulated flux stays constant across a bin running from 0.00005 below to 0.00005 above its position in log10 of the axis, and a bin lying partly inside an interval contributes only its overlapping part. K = 0.8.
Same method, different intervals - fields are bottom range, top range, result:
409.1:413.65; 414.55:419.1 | 1.11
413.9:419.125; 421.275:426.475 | 0.78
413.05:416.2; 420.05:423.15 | 0.82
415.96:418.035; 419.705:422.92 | 0.76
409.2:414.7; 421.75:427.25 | 0.85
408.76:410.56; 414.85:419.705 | 1.10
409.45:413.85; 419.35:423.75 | 0.86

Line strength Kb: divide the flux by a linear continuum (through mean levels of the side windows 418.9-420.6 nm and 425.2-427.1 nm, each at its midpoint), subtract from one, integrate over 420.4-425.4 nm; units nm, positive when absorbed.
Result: 0.75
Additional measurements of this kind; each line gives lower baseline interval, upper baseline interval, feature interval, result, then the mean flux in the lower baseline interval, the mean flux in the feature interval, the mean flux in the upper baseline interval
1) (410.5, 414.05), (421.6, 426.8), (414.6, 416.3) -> -0.27 nm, 158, 173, 128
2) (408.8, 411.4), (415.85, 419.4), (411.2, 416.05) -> 0.13 nm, 151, 157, 173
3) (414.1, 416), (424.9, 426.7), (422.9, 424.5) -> 0.11 nm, 150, 134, 142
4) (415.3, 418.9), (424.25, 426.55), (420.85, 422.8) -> 0.49 nm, 168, 119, 151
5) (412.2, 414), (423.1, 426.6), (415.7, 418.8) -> -0.31 nm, 162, 171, 144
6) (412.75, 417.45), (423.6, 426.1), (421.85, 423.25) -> 0.69 nm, 158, 75.3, 144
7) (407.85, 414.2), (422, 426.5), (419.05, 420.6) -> -0.33 nm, 157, 164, 124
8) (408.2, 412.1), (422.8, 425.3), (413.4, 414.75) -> 0.03 nm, 156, 146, 134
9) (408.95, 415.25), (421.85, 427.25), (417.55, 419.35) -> -0.43 nm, 153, 173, 128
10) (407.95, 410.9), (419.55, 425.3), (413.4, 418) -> -0.48 nm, 159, 162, 135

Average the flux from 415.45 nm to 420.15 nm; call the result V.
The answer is 168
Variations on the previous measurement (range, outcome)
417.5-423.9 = 143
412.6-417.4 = 158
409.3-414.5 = 150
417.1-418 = 154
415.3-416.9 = 176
